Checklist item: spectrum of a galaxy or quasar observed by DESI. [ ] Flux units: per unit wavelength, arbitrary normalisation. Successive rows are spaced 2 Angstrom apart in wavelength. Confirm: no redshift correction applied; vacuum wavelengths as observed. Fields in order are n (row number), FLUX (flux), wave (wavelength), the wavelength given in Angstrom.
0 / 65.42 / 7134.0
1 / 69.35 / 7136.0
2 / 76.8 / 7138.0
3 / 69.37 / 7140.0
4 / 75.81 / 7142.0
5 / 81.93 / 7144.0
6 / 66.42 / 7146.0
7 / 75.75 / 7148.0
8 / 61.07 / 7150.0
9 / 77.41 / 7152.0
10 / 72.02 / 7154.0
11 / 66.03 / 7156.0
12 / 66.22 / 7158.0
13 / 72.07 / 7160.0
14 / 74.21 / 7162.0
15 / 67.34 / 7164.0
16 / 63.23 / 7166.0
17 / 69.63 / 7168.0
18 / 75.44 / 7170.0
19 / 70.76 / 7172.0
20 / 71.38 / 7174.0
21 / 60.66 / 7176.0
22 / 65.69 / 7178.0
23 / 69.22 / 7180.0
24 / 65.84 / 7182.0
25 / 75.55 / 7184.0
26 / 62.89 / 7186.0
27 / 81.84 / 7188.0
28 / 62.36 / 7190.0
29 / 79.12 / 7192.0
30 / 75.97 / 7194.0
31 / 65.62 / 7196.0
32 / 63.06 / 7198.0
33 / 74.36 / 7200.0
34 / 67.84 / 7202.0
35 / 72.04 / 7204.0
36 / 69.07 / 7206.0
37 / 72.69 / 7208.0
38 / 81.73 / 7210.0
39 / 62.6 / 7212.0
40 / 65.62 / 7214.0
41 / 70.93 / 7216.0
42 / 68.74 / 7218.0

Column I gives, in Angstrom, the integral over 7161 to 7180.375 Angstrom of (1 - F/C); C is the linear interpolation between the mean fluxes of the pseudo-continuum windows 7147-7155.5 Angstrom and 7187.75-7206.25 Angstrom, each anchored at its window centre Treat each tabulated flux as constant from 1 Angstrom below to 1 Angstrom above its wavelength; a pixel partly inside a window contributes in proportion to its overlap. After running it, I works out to 0.6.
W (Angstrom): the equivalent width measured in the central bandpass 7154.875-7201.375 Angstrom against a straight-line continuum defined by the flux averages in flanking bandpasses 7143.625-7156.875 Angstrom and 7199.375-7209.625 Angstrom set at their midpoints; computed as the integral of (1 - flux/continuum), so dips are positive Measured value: 1.3 Angstrom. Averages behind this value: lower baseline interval 71.1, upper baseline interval 71.7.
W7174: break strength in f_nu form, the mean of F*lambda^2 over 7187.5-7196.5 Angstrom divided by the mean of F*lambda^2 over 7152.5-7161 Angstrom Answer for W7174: 1.1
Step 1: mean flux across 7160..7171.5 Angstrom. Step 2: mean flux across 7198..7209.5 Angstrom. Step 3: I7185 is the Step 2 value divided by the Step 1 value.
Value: 1.0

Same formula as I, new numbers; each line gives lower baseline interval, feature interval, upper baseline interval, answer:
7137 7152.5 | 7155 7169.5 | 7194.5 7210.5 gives 0.7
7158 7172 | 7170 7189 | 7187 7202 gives 0.3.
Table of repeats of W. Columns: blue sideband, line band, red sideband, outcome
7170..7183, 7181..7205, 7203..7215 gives -0.4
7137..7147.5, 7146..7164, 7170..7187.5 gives 0.5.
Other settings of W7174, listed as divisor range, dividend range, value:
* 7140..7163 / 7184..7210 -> 1.01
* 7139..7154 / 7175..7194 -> 0.97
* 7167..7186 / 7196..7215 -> 1.02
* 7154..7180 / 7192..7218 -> 1.04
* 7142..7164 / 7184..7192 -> 1.01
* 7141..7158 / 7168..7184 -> 0.97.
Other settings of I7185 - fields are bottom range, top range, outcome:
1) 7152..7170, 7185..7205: 1.01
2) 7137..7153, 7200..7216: 0.97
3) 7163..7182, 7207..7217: 1.04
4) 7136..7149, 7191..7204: 0.96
